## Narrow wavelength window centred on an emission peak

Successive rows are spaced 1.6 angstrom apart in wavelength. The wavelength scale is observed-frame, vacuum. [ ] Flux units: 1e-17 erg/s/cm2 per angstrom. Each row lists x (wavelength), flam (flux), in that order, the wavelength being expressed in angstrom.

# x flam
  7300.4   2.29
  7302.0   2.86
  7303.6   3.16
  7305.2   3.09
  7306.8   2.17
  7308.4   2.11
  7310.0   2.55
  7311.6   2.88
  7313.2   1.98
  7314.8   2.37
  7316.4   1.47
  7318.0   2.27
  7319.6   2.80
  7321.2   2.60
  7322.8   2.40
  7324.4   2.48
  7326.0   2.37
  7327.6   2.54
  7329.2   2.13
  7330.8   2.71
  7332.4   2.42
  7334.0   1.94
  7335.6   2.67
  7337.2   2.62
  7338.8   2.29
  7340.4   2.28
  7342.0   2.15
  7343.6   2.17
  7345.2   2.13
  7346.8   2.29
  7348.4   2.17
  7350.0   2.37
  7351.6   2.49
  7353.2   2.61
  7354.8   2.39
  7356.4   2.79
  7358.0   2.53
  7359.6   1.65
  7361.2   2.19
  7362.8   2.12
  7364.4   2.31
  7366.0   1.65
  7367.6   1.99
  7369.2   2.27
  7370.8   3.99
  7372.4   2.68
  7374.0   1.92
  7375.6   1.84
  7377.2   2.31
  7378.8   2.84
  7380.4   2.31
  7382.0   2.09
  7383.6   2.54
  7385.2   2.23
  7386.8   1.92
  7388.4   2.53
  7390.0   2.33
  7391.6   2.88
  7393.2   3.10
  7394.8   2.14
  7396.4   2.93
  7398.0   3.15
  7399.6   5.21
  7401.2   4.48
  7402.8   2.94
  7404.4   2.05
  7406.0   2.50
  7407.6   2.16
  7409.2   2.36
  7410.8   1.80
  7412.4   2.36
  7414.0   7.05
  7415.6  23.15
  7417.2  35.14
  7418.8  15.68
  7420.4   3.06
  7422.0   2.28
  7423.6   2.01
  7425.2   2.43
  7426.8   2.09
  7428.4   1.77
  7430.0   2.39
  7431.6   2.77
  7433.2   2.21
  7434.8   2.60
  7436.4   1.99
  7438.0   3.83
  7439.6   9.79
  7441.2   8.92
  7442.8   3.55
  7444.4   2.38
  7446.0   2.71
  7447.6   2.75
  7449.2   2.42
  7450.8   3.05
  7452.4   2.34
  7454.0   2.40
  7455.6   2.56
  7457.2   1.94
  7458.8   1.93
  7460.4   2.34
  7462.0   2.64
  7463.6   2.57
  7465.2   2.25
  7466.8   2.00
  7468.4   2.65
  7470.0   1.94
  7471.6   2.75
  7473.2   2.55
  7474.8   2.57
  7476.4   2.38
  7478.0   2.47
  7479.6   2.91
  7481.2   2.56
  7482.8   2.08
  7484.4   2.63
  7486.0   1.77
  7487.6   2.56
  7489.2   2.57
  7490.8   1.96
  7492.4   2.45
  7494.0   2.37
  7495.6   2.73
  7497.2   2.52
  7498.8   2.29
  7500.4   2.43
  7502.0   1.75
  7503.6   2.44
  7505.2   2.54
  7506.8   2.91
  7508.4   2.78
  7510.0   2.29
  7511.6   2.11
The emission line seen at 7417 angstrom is H-alpha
